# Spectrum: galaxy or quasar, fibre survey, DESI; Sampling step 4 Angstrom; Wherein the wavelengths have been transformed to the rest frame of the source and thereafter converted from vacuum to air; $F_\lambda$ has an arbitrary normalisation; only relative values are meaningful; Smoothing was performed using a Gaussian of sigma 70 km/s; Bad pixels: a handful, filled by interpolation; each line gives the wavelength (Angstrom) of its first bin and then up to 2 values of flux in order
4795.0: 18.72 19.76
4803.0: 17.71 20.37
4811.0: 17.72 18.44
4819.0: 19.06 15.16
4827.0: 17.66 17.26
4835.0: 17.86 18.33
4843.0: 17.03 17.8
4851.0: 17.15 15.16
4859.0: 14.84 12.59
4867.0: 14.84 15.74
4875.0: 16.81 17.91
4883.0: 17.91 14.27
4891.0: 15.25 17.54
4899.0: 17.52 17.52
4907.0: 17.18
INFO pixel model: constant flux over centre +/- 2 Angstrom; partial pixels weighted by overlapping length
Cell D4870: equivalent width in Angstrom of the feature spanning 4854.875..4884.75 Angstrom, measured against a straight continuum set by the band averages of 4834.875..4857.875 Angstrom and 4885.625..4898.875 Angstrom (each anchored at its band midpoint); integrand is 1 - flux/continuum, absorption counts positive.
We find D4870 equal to 1.4 Angstrom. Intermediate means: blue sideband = 17.1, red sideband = 16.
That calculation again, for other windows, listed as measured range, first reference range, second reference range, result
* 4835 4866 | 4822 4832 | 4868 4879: 0.8 Angstrom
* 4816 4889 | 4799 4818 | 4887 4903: 4.4 Angstrom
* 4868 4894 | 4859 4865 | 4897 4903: -1.6 Angstrom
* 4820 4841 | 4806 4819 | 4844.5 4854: 0.8 Angstrom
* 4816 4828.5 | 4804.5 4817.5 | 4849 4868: 0.4 Angstrom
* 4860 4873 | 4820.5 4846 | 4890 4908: 2.1 Angstrom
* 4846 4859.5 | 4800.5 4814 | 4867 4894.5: 0.7 Angstrom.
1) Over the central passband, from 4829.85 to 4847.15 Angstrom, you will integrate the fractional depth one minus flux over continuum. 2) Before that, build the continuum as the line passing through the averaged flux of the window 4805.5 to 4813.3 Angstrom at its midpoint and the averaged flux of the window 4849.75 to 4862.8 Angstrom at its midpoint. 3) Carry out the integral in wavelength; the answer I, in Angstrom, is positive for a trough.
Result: -1.1 Angstrom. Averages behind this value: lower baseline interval 18.9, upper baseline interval 15.2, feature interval 17.7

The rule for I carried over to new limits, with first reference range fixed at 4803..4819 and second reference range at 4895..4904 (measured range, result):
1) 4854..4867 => 2.8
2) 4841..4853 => 0.6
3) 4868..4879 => 0.9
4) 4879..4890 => 0.9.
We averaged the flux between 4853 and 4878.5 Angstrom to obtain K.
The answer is 15.2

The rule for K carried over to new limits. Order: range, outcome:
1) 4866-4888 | 16.4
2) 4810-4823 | 18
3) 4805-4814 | 19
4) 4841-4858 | 16.7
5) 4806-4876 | 16.8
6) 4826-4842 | 17.7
